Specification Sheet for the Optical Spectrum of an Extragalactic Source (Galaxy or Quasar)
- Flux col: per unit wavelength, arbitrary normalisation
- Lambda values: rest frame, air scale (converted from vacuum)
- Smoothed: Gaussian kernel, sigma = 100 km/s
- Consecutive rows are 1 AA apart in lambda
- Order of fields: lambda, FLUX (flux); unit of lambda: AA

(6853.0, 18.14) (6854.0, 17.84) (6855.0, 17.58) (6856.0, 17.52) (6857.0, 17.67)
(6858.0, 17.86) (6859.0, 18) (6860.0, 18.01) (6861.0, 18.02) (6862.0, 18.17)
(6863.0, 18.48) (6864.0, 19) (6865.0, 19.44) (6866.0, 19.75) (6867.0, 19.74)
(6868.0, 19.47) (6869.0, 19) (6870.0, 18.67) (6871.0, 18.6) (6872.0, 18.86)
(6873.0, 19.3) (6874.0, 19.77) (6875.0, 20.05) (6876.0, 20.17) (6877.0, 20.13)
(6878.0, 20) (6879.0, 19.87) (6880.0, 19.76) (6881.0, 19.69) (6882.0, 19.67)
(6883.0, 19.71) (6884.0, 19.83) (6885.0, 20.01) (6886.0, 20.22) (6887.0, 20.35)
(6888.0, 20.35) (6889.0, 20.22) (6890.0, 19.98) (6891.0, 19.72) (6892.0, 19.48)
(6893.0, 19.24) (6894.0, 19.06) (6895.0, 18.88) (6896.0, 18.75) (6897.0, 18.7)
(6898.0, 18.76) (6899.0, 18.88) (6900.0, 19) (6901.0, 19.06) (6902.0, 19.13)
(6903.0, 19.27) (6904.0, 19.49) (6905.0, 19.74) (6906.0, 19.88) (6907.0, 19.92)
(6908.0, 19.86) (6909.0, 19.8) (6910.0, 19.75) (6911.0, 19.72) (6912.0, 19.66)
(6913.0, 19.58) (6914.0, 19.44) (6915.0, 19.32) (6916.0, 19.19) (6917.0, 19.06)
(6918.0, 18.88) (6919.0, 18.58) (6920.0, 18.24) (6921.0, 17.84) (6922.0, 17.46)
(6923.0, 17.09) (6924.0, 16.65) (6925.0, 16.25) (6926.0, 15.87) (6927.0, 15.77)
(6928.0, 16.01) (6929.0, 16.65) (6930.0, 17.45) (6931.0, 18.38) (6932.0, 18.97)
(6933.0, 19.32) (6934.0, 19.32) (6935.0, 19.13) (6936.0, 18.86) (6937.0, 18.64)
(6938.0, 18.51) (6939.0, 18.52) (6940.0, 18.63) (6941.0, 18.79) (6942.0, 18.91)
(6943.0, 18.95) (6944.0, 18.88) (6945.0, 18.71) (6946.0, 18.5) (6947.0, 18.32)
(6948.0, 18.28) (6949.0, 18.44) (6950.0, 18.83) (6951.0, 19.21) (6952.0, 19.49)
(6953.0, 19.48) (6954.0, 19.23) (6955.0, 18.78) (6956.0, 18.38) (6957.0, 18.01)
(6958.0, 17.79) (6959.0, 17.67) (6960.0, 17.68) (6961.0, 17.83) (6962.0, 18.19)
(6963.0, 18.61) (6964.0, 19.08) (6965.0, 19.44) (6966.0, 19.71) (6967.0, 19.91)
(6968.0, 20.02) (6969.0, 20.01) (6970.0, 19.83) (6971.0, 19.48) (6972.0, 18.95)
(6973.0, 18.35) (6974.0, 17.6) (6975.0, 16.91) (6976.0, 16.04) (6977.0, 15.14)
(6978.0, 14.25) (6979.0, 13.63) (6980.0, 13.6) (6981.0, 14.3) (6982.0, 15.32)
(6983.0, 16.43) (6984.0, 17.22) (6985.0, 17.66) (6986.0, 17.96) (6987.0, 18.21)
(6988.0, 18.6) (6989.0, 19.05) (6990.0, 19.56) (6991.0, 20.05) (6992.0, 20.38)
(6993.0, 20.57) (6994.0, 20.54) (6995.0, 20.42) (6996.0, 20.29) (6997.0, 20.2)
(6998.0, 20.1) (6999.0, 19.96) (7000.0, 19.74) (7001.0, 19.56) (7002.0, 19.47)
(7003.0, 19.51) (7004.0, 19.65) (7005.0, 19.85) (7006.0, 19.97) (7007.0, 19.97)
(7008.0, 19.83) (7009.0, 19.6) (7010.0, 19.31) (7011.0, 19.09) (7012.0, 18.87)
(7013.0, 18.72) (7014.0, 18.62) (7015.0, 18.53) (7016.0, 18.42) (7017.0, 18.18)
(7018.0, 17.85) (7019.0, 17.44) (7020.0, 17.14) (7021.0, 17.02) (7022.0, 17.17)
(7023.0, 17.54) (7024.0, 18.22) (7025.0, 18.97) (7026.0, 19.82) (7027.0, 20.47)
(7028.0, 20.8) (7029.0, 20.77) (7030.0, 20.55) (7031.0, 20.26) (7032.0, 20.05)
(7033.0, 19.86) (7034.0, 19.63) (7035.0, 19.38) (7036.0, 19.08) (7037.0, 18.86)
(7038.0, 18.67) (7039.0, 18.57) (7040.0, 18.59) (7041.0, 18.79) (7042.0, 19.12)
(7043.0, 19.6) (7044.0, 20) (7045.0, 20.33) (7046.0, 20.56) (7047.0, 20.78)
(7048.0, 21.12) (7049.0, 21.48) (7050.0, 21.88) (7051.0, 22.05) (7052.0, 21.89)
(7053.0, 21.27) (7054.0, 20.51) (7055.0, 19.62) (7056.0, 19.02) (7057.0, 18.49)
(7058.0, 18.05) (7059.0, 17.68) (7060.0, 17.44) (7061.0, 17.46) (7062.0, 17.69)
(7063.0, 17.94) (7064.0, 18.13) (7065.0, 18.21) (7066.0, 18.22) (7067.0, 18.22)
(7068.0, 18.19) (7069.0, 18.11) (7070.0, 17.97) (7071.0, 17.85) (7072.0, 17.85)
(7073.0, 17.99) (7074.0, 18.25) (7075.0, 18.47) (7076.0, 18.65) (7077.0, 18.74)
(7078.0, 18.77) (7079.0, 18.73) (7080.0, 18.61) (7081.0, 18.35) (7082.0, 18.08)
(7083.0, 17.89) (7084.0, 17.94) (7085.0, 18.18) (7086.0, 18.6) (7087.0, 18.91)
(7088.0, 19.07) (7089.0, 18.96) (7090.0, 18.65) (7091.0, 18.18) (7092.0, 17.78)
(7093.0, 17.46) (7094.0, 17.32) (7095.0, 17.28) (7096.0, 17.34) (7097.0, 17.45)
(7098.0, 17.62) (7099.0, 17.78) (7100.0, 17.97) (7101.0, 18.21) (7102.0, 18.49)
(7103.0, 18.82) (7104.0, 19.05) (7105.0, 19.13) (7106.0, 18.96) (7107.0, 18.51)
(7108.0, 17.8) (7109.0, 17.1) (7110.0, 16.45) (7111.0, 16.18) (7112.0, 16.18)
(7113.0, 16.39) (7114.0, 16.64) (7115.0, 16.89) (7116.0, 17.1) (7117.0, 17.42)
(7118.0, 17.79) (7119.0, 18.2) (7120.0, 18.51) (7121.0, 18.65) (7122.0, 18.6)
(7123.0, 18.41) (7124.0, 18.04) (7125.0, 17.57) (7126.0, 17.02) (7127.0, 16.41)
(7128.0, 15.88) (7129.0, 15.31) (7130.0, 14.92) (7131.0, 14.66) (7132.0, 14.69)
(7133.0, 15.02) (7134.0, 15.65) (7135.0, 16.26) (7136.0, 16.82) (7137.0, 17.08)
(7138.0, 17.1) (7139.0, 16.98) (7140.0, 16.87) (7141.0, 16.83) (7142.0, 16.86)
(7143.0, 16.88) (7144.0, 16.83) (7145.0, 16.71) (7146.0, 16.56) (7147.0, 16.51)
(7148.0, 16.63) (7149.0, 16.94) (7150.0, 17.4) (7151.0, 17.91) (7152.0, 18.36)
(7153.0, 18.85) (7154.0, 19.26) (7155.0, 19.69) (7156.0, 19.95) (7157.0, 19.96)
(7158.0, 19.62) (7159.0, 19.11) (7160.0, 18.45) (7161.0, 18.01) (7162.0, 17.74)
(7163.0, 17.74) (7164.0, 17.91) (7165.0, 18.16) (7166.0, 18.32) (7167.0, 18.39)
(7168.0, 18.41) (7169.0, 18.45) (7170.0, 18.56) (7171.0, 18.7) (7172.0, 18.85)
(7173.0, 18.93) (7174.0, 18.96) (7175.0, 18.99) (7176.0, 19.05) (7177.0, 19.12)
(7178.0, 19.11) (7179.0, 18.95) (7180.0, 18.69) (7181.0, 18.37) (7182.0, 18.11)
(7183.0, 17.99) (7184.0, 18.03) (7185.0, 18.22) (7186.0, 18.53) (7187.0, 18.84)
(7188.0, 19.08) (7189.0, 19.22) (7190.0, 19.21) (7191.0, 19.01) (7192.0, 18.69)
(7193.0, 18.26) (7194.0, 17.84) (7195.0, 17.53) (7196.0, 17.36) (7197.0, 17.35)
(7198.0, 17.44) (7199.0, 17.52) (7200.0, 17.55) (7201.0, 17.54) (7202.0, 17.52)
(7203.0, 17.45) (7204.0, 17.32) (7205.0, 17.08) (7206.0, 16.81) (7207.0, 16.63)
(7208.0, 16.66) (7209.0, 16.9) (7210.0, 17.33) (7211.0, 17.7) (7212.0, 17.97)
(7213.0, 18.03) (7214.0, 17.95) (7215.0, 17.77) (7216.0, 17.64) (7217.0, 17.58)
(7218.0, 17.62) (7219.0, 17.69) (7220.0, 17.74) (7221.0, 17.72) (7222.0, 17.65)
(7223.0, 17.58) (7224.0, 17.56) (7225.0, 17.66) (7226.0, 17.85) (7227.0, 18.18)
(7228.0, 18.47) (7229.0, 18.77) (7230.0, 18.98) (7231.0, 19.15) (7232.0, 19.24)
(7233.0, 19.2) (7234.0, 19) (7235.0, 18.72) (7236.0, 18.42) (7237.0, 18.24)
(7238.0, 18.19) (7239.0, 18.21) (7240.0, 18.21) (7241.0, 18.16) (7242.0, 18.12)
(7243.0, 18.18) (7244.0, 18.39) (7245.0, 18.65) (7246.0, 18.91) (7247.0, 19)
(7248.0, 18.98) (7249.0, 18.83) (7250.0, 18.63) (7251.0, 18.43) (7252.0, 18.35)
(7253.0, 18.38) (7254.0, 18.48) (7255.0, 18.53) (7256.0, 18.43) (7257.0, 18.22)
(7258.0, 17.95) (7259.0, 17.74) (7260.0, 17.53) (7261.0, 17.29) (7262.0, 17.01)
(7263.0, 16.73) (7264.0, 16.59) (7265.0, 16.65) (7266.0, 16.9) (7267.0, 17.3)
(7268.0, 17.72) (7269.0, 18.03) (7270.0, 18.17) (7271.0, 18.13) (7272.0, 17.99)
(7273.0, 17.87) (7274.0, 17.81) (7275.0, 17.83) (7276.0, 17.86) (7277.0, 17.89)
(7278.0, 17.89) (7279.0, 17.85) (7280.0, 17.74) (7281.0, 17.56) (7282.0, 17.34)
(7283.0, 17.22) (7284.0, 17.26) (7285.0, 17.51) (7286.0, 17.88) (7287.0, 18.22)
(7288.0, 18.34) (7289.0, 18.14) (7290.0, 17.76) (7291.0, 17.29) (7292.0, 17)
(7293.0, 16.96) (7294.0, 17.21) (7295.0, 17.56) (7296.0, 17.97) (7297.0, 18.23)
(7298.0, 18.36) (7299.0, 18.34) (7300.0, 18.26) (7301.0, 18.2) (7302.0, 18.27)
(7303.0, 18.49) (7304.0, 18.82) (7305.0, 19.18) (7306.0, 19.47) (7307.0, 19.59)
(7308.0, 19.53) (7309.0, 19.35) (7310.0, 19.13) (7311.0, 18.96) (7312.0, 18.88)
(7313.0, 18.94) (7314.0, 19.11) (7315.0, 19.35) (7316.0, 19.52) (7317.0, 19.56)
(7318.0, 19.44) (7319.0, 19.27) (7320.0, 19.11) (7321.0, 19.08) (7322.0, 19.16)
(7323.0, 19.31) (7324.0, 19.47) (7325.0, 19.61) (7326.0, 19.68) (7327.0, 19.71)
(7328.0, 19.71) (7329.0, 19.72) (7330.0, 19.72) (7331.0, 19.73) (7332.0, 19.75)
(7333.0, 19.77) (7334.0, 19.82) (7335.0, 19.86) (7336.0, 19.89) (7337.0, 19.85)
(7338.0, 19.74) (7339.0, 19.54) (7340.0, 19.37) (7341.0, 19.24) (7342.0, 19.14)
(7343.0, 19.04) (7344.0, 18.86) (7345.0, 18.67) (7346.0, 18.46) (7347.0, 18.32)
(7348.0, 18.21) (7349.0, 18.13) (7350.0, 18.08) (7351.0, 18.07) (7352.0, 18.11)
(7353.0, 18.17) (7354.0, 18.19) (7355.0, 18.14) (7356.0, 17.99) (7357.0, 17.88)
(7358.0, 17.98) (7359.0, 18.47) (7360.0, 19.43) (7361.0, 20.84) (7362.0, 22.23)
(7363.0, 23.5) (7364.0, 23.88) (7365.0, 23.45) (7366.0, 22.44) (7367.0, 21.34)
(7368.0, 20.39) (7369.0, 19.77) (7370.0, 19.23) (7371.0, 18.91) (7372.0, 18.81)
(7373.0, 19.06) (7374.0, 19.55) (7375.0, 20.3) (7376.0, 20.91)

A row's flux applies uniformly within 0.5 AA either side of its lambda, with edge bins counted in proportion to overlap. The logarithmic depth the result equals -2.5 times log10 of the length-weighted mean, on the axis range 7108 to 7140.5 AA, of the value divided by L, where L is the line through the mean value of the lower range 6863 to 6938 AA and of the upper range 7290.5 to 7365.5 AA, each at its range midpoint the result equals 0.139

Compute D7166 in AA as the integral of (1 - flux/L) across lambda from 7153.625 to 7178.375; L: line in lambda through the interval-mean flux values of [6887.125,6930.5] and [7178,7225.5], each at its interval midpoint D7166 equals -1.11 AA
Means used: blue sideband 18.7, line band 18.8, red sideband 17.9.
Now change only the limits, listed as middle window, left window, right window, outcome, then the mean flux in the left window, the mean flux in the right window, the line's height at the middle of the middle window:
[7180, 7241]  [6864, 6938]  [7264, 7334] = 1.93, 19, 18.5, 18.6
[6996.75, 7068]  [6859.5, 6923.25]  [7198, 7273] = -2.04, 19.3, 17.9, 18.7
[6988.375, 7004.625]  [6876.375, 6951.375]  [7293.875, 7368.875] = -0.80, 18.9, 19.3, 19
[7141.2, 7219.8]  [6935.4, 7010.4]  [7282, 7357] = 2.68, 18.6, 18.8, 18.7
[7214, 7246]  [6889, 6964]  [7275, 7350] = 0.84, 18.7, 18.7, 18.7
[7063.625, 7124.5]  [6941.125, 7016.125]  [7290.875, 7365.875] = 2.49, 18.6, 19.2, 18.8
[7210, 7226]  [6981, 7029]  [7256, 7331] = 0.66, 18.9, 18.3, 18.5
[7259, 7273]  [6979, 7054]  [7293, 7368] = 1.34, 19.2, 19.3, 19.3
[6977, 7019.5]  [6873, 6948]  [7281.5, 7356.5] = 0.86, 19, 18.8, 18.9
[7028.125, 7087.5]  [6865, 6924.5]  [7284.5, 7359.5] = 0.08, 19.3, 18.8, 19.1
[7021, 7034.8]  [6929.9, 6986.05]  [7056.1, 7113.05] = -1.04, 18.1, 18.1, 18.1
